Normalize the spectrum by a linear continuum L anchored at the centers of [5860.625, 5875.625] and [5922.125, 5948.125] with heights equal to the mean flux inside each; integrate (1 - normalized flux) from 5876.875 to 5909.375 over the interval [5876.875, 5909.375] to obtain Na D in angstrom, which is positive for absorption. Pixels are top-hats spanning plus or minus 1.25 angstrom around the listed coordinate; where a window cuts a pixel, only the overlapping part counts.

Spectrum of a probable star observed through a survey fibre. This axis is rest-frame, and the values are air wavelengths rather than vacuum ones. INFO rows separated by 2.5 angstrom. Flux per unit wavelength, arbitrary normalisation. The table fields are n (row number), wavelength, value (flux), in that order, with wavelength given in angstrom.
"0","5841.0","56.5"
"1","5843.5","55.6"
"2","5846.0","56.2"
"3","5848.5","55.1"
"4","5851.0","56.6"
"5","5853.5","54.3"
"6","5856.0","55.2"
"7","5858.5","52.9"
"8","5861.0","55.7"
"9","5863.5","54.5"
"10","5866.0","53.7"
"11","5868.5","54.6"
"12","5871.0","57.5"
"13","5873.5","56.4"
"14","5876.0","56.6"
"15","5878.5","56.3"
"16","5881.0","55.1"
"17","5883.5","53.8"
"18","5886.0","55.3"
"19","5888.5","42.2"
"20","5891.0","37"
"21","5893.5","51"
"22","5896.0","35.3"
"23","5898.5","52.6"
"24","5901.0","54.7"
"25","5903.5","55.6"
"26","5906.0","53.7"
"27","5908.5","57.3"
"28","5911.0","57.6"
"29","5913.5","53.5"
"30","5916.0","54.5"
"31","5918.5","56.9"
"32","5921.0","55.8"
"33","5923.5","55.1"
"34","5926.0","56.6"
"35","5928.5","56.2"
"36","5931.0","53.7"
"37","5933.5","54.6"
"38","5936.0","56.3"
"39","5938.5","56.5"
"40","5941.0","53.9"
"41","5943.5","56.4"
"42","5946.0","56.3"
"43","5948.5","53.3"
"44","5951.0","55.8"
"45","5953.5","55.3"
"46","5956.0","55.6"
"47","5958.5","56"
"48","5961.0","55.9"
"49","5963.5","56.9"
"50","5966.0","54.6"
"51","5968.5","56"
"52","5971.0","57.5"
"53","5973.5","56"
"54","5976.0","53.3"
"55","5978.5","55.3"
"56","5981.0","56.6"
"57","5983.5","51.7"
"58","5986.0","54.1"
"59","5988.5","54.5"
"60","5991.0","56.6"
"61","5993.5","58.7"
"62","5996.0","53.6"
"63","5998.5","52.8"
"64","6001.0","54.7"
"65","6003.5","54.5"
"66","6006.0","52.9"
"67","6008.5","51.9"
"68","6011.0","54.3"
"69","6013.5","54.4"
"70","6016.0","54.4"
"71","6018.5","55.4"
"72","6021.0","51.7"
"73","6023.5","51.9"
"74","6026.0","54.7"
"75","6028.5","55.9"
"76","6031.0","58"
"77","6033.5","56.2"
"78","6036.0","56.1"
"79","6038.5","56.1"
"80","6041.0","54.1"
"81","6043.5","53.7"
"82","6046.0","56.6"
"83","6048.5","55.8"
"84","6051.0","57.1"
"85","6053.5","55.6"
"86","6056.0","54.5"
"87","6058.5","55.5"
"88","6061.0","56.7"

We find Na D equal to 2.8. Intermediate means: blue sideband 55.5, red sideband 55.5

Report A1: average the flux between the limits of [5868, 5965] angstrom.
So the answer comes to 54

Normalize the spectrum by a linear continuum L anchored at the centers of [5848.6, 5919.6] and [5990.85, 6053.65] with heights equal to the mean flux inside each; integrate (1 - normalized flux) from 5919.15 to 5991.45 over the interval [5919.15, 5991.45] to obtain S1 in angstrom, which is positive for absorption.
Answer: -1.7 angstrom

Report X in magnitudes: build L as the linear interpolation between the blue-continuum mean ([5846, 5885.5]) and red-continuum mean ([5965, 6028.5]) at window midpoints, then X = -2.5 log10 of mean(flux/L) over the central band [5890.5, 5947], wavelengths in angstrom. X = 0.02 mag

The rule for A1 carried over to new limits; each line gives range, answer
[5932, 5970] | 55.6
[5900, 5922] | 55.5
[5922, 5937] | 55.4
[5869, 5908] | 51.7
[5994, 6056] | 54.7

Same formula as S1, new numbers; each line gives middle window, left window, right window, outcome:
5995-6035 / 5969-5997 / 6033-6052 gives 0.9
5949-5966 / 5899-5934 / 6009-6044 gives -0.2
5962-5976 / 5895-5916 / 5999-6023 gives -0.7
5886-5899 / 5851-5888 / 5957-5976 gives 2.6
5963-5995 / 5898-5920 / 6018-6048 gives -0.2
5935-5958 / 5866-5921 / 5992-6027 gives -0.9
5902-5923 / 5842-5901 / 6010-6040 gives -0.9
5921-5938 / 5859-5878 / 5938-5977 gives 0.0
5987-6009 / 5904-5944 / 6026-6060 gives 0.4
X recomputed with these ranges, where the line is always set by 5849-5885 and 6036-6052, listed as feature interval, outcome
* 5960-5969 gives -0.01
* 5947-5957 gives 0.01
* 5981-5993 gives 0.01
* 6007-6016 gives 0.04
